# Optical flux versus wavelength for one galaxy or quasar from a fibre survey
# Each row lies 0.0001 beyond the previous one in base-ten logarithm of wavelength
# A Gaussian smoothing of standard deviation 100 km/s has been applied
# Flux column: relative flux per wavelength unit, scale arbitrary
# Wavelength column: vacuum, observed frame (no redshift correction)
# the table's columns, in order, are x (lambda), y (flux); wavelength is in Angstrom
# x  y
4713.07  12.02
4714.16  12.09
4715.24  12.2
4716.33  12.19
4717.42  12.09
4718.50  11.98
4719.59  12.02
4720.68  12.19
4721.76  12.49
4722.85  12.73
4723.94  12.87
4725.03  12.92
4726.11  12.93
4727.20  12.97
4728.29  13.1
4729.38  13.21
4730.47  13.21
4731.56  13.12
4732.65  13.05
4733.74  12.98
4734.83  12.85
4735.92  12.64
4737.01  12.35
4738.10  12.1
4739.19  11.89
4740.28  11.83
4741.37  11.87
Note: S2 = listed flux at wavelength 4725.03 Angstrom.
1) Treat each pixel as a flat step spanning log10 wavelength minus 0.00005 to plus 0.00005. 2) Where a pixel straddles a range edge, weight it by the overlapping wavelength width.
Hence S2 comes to 12.92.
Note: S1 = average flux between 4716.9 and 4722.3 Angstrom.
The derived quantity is 12.2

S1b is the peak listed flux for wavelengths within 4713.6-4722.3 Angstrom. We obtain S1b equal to 12.49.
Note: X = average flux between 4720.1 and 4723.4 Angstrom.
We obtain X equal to 12.5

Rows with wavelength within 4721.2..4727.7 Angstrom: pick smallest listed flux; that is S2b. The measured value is 12.49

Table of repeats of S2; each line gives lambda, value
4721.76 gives 12.49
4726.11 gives 12.93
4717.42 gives 12.09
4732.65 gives 13.05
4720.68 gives 12.19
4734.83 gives 12.85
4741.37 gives 11.87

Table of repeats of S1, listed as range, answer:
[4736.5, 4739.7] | 12.1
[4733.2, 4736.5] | 12.8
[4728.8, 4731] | 13.2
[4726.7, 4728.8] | 13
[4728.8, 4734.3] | 13.1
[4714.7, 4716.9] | 12.2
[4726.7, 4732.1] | 13.1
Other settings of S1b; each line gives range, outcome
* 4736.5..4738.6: 12.35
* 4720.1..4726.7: 12.93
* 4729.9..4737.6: 13.21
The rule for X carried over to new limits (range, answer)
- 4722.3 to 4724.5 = 12.8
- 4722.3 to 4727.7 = 12.9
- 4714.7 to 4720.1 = 12.1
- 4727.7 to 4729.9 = 13.1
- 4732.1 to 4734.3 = 13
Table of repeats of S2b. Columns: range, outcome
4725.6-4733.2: 12.93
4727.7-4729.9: 13.1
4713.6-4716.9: 12.09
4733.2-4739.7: 11.89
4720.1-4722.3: 12.19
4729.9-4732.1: 13.12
